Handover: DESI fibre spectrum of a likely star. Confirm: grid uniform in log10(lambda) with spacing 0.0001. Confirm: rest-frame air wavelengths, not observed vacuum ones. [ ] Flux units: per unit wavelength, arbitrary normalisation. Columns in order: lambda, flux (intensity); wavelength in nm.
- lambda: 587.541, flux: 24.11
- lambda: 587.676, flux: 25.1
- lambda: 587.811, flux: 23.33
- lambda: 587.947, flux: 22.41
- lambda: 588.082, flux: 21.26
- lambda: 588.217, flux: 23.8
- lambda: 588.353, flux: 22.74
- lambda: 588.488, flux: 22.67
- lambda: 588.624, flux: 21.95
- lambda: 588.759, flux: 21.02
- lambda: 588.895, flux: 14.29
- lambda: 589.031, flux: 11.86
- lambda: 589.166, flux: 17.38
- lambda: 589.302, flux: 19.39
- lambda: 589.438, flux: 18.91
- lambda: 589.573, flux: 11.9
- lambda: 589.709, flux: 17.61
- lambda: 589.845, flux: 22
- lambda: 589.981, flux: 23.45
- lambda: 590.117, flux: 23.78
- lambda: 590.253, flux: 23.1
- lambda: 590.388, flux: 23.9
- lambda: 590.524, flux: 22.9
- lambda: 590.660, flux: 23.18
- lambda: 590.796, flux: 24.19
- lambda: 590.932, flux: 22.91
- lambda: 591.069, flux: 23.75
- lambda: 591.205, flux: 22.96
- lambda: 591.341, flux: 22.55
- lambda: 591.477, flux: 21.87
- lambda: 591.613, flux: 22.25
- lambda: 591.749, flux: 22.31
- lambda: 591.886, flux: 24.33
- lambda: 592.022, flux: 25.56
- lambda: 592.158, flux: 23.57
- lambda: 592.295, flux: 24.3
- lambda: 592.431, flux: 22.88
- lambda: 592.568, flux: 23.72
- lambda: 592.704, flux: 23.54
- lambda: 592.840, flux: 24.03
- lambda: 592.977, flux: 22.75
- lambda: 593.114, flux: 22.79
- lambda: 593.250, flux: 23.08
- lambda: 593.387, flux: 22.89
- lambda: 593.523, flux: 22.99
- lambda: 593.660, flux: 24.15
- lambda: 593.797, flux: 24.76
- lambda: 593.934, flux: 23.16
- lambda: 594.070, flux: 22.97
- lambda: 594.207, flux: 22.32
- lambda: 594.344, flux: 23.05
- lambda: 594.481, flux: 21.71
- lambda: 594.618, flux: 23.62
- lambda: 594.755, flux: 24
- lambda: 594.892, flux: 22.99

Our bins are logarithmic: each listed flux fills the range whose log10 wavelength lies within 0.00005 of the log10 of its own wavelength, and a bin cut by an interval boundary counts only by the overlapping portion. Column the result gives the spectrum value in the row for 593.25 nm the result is 23.08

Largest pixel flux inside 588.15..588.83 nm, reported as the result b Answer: 23.8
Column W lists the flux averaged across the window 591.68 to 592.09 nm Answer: 24.1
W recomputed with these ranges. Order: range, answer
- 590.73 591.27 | 23.4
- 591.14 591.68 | 22.4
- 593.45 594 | 23.7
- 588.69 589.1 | 15.8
